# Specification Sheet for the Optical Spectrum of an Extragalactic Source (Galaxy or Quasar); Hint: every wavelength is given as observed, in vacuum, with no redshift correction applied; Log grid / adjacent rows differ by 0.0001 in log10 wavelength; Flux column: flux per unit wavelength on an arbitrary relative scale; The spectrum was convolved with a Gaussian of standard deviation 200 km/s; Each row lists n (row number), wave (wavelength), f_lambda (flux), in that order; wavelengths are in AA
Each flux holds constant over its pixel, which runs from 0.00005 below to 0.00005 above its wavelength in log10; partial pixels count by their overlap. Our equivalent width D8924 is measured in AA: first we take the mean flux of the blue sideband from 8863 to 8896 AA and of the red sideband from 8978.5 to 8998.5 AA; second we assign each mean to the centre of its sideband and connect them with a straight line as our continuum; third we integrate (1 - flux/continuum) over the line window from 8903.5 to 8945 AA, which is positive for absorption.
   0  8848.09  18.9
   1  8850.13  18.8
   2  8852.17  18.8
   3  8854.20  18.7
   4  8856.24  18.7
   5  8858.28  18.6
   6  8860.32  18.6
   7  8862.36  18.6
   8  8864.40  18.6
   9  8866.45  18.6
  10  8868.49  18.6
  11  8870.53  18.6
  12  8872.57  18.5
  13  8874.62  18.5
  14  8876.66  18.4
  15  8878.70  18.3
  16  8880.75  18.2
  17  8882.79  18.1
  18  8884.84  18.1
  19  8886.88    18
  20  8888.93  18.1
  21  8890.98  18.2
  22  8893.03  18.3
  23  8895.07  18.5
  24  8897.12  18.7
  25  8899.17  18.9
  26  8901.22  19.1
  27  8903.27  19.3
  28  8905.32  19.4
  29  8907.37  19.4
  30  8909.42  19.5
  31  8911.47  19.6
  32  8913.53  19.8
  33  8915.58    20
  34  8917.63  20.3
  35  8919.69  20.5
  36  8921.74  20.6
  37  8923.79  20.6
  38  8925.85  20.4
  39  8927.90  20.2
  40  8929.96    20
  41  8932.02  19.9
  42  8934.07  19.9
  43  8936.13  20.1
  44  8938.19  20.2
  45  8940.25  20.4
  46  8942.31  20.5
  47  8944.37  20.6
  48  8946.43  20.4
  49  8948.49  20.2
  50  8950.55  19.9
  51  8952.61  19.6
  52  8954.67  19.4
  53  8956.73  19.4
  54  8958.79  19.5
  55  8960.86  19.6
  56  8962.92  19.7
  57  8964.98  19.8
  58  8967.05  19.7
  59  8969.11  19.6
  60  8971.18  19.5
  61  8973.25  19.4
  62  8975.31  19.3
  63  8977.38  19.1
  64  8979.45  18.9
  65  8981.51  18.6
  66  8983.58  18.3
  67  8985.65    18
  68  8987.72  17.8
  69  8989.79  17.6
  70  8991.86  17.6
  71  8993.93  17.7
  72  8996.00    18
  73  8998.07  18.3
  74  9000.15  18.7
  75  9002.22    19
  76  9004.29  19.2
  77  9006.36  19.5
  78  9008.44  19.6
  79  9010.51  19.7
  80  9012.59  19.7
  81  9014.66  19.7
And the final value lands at -4.2 AA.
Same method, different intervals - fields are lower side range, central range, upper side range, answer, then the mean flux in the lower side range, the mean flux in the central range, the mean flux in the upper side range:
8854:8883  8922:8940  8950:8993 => -1.3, 18.5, 20.2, 19.1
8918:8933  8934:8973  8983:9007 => -0.8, 20.3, 19.9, 18.3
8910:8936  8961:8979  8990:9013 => -0.2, 20.1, 19.5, 18.7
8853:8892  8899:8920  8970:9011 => -1.3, 18.4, 19.6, 18.7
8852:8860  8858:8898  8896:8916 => 1.2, 18.7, 18.4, 19.3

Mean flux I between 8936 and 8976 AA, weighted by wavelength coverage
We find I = 19.8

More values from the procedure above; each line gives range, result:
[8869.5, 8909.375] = 18.6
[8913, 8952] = 20.2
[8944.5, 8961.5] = 19.8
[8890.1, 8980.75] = 19.7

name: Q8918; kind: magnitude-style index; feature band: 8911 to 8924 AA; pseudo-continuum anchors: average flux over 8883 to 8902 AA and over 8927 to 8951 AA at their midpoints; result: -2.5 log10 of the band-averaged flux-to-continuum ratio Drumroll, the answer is -0.046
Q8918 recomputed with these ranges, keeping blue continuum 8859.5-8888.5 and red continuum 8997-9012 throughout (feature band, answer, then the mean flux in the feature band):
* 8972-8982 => -0.006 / 19.1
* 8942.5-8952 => -0.080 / 20.3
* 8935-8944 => -0.085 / 20.3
